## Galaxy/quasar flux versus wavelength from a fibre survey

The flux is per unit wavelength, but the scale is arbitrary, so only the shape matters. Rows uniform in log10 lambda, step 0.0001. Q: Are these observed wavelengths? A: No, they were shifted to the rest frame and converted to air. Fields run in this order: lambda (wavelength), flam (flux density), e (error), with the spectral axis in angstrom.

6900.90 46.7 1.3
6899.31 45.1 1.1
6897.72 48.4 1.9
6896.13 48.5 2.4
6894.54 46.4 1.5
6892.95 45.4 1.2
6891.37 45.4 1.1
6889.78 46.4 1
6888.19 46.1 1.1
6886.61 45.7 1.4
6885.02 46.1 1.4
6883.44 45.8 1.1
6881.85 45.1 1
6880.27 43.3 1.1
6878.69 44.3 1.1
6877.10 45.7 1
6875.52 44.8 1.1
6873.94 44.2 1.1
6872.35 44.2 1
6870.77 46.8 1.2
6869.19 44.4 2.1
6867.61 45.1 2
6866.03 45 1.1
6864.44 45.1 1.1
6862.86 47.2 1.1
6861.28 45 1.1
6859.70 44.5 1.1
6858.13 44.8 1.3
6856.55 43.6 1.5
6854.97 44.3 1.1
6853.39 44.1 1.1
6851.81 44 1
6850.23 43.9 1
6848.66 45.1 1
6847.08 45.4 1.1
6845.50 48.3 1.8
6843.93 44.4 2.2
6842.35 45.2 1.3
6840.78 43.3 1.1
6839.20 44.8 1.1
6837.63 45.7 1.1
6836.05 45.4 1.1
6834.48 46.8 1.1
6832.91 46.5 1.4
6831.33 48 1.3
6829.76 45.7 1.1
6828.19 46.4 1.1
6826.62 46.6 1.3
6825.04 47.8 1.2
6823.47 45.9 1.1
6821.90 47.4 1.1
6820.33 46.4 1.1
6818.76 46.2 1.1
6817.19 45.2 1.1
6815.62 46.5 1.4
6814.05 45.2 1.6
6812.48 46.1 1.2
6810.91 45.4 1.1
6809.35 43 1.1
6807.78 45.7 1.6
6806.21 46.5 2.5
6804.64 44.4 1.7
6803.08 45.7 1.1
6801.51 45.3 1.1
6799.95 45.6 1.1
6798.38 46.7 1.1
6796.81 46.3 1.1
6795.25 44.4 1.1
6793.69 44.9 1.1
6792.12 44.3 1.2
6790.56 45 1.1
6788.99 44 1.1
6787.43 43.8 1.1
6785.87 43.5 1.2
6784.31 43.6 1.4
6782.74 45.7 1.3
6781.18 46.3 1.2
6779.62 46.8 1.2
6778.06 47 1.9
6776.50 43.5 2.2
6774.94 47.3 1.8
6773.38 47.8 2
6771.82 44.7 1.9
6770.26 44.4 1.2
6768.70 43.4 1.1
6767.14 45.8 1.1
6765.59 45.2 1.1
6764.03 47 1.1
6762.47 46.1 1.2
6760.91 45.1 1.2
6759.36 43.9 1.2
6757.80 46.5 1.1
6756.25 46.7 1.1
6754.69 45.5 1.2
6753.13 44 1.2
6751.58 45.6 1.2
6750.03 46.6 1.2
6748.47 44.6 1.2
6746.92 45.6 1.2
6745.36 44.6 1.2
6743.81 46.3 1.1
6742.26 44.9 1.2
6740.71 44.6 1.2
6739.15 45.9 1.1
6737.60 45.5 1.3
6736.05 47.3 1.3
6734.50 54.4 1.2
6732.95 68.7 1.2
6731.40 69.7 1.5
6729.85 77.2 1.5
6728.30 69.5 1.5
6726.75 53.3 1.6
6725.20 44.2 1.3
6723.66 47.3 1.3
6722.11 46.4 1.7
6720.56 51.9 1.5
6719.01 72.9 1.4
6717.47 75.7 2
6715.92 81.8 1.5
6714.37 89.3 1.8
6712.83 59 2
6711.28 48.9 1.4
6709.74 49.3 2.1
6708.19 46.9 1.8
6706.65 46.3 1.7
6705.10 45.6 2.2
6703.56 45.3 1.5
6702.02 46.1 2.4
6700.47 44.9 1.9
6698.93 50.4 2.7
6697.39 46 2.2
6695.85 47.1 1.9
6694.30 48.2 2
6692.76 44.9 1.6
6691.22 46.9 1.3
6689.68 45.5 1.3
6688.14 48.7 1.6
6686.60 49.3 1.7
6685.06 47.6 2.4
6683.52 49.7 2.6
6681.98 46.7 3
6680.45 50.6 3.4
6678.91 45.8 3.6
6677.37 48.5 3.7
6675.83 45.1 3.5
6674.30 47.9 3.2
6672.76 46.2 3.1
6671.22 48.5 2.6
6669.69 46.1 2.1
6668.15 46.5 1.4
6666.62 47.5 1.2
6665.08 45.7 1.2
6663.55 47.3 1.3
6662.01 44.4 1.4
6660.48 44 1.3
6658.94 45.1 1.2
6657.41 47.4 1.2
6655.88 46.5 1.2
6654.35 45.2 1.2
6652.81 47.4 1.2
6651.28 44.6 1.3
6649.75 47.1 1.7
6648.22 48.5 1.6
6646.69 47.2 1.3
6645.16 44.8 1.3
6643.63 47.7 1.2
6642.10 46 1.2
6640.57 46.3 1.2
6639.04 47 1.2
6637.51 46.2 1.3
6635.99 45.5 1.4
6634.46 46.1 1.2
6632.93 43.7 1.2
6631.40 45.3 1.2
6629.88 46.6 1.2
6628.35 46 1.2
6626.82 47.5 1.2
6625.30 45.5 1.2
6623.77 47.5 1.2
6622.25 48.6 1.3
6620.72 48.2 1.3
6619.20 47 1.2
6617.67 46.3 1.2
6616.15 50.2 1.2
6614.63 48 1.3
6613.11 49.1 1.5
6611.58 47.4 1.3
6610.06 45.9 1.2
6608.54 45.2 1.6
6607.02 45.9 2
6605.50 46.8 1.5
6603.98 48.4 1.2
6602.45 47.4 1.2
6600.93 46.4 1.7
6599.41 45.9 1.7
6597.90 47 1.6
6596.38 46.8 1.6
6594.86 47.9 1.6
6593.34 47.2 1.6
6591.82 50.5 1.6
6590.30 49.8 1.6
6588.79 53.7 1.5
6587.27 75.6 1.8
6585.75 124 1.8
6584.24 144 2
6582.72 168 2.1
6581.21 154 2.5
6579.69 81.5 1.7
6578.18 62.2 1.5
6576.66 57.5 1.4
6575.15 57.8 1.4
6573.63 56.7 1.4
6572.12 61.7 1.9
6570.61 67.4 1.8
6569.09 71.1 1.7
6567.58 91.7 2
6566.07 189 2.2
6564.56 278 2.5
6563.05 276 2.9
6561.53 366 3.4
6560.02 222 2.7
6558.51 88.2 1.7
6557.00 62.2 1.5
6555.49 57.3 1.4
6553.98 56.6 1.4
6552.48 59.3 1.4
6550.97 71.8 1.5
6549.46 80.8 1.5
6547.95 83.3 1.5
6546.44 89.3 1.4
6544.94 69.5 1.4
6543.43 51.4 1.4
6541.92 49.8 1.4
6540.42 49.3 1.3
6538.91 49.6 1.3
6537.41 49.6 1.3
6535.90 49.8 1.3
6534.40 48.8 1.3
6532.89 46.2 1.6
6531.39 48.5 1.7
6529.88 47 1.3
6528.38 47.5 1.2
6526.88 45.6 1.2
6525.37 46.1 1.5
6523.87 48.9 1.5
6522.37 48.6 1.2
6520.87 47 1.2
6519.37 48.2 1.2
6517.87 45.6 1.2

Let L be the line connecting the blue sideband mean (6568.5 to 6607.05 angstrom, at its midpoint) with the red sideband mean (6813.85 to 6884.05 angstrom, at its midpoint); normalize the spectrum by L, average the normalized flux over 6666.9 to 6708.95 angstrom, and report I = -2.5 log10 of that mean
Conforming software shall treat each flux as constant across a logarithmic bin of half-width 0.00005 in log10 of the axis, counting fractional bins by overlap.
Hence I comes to 0.27 mag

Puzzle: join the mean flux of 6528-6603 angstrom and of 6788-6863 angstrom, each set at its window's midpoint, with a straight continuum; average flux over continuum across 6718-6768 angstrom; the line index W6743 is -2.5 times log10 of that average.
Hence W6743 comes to 0.166 mag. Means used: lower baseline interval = 87.2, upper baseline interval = 45.5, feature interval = 50.5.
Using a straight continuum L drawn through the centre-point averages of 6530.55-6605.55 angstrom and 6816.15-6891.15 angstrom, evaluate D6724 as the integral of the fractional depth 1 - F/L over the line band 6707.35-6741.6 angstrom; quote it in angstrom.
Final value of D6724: 3.10 angstrom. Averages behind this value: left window 87.2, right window 45.4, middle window 58.5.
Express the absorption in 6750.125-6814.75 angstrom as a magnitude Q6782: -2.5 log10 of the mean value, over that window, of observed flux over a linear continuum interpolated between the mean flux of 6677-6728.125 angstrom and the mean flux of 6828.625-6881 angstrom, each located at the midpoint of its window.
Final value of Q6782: 0.07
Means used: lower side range 52.1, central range 45.3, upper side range 45.1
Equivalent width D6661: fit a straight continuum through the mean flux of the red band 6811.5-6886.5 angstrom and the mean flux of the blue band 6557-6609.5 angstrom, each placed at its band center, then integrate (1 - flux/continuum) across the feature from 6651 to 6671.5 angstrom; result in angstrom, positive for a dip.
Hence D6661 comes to 9.04 angstrom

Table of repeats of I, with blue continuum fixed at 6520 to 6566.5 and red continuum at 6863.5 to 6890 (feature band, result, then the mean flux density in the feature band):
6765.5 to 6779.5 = 0.29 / 45.5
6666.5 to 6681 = 0.47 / 47.2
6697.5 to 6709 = 0.42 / 46.5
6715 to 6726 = 0.10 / 60.4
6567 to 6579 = 0.30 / 65.5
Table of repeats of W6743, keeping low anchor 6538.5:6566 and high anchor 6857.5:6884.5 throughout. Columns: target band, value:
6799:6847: 0.21 mag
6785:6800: 0.37 mag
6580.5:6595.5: 0.19 mag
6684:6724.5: 0.48 mag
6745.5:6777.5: 0.47 mag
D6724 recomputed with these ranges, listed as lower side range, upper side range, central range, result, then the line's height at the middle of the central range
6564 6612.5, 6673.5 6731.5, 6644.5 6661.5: 4.6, 63.5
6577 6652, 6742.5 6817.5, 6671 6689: 1.5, 52.3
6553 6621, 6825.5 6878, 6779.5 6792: 2.5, 55.7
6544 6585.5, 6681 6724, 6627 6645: 8.0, 82.9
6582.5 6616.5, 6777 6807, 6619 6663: 8.2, 57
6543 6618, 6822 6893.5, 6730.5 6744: 2.4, 63.4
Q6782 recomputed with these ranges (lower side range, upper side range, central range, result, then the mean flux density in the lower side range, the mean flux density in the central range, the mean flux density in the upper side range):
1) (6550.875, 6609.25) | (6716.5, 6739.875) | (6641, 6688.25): 0.489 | 94.3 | 46.9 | 58.2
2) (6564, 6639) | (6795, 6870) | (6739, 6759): 0.169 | 66.5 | 45.4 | 45.5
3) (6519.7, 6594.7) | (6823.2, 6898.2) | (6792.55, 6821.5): 0.162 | 87.2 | 45.5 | 45.5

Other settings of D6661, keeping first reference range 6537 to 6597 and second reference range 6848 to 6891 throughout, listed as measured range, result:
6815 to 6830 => 1.88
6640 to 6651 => 4.85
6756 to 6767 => 3.09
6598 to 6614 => 7.70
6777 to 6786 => 2.18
